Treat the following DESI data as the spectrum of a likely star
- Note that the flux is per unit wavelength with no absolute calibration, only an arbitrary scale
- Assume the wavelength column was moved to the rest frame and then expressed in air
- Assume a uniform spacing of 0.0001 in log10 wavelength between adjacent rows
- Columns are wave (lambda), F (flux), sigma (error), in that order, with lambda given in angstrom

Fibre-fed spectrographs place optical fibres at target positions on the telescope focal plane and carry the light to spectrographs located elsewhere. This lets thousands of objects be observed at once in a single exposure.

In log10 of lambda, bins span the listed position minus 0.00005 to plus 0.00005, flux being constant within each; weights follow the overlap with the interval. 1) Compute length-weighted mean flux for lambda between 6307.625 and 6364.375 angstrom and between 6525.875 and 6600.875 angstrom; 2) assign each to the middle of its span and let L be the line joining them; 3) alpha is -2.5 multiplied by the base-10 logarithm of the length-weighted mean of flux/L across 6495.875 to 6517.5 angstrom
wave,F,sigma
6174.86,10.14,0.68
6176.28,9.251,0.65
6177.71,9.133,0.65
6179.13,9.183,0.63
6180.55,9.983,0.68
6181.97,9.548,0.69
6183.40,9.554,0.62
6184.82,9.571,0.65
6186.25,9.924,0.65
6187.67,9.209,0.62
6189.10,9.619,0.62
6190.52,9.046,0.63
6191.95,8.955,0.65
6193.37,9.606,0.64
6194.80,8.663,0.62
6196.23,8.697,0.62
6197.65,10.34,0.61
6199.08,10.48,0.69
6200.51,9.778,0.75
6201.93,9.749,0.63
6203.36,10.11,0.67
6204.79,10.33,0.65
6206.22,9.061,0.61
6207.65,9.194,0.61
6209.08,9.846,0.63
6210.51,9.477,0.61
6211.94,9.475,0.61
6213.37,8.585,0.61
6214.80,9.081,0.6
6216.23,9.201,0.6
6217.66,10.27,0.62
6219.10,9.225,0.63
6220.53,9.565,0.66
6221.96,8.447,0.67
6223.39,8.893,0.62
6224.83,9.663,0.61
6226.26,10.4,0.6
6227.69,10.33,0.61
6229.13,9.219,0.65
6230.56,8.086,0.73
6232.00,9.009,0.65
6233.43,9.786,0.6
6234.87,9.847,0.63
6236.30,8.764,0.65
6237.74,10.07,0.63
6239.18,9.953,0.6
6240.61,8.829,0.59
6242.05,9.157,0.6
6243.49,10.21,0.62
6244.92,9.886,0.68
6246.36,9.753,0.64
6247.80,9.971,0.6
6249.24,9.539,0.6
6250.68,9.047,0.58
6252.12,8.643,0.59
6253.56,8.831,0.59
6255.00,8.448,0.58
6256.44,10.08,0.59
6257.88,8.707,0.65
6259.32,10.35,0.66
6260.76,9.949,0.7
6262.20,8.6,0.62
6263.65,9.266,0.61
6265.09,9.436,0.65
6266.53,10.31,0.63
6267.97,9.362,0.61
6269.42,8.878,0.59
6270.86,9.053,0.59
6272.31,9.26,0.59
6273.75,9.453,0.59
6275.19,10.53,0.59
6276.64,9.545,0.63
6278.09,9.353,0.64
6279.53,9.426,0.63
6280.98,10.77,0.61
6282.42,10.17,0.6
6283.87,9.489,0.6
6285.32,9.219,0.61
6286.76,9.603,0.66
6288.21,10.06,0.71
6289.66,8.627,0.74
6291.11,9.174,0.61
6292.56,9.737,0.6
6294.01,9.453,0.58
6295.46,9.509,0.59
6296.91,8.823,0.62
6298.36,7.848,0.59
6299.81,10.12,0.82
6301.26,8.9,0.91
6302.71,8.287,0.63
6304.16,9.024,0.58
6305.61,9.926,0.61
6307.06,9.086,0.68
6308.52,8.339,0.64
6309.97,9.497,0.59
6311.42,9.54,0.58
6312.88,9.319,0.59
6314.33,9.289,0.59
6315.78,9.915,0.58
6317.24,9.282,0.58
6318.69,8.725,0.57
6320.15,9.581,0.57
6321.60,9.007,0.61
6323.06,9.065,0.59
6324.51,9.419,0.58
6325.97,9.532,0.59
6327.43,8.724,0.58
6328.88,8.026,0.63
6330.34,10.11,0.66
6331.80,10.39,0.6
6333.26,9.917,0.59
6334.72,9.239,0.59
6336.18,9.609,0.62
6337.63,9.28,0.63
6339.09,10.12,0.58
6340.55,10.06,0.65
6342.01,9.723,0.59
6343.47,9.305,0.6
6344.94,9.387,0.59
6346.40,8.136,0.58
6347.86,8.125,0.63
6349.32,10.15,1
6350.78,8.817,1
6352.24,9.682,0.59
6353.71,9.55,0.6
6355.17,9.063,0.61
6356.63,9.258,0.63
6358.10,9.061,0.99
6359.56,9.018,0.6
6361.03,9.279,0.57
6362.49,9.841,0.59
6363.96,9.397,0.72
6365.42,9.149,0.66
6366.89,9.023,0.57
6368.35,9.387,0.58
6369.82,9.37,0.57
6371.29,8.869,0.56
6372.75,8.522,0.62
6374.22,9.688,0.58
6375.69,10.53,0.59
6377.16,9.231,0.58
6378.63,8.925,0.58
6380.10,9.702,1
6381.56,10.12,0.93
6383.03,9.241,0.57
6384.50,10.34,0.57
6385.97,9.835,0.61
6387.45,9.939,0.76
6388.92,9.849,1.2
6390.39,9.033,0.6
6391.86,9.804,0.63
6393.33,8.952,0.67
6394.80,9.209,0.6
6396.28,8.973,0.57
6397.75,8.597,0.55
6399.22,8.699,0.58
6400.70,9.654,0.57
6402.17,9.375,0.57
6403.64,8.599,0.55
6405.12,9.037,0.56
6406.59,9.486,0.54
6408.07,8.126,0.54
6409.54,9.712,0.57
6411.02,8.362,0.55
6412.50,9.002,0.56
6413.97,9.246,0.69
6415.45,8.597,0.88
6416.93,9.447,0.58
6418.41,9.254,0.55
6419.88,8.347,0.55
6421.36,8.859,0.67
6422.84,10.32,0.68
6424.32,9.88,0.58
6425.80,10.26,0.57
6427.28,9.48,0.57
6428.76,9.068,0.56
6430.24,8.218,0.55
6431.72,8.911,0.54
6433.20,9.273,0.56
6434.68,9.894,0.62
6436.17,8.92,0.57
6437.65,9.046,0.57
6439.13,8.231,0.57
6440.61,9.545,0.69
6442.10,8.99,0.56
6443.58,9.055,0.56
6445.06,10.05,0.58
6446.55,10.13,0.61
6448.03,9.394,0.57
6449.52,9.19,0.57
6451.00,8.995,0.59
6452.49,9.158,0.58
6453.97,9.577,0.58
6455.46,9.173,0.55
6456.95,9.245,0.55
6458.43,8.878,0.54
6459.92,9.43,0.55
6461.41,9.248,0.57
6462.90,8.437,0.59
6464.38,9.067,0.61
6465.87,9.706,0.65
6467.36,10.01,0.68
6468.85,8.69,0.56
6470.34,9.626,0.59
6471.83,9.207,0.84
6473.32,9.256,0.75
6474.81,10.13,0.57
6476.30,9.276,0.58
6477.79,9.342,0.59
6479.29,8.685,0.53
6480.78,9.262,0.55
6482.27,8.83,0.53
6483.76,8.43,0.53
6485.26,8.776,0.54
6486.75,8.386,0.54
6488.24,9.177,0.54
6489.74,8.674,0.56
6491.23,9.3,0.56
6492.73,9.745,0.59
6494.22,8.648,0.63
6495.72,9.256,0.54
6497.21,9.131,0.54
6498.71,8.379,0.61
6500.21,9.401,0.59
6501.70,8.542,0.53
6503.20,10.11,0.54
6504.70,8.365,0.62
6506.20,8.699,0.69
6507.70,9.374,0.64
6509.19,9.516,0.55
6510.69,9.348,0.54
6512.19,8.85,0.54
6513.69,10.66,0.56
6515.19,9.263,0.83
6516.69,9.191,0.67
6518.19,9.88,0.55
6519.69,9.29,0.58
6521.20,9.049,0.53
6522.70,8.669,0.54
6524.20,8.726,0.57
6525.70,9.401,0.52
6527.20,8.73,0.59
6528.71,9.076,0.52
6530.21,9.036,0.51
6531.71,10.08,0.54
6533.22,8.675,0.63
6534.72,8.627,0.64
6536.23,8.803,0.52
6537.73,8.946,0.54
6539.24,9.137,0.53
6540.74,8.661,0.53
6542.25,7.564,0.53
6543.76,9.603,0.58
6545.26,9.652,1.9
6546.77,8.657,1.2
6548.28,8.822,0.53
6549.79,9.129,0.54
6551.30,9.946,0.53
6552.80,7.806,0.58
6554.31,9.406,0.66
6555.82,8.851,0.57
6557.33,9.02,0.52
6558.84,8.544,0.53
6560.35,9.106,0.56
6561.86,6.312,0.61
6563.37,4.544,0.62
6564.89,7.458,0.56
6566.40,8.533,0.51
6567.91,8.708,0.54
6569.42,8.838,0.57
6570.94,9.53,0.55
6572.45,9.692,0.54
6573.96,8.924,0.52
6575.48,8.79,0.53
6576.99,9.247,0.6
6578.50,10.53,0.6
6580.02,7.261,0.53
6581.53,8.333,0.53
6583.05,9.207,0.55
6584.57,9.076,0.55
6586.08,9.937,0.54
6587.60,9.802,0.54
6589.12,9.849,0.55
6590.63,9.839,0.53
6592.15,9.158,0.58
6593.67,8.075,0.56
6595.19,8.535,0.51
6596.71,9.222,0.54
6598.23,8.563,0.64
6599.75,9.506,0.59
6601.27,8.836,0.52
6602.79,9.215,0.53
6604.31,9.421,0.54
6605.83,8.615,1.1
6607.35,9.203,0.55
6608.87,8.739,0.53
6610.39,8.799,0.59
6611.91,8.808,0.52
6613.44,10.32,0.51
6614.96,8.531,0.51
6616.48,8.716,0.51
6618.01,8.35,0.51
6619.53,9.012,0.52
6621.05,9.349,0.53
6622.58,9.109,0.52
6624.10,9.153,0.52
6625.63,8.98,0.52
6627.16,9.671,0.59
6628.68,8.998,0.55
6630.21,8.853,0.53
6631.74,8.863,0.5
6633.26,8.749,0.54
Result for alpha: -0.03 mag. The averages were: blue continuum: 9.33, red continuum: 8.85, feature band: 9.21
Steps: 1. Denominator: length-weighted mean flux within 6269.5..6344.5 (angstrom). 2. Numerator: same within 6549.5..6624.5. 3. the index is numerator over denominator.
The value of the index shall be 0.94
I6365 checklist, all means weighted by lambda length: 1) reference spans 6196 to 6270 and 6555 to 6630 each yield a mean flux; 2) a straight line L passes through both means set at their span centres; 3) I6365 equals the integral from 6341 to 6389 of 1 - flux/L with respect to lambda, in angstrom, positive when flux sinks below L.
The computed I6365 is -0.7 angstrom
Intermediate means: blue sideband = 9.47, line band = 9.38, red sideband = 8.87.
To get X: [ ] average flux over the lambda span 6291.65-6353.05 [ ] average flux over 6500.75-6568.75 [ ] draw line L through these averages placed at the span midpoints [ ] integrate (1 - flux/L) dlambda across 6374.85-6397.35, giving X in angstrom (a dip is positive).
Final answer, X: -1.0 angstrom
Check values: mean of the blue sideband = 9.29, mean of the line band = 9.56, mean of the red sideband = 8.85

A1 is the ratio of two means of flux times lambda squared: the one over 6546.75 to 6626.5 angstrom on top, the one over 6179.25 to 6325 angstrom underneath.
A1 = 1.0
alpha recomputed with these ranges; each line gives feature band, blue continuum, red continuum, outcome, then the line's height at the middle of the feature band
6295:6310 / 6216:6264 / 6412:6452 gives 0.04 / 9.36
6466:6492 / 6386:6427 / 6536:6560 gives -0.01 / 9.06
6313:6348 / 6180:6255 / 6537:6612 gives -0.01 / 9.26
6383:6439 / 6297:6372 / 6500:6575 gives -0.01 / 9.12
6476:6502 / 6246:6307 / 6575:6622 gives 0.03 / 9.17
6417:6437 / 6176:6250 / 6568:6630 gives 0.00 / 9.27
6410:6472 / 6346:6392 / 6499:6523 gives 0.01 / 9.32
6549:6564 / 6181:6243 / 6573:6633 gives 0.10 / 9.11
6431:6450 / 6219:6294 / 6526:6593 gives -0.02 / 9.09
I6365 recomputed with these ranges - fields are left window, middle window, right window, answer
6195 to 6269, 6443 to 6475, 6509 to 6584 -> -1.1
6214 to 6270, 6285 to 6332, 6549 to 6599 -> 0.3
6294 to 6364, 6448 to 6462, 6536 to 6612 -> -0.3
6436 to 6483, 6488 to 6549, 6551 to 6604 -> -0.4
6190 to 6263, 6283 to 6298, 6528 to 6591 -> 0.0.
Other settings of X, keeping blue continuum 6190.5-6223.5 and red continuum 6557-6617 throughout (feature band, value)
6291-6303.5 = 0.27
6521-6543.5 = 0.08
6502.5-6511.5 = -0.27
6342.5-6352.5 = 0.15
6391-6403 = -0.02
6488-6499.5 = -0.07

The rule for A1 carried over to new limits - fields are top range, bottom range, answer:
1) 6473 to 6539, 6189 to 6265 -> 1.05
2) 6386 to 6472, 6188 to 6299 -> 1.04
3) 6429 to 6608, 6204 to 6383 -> 1.03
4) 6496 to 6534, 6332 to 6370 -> 1.03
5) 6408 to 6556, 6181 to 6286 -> 1.04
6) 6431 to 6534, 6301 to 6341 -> 1.04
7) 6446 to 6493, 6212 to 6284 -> 1.04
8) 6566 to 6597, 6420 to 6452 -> 1.02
